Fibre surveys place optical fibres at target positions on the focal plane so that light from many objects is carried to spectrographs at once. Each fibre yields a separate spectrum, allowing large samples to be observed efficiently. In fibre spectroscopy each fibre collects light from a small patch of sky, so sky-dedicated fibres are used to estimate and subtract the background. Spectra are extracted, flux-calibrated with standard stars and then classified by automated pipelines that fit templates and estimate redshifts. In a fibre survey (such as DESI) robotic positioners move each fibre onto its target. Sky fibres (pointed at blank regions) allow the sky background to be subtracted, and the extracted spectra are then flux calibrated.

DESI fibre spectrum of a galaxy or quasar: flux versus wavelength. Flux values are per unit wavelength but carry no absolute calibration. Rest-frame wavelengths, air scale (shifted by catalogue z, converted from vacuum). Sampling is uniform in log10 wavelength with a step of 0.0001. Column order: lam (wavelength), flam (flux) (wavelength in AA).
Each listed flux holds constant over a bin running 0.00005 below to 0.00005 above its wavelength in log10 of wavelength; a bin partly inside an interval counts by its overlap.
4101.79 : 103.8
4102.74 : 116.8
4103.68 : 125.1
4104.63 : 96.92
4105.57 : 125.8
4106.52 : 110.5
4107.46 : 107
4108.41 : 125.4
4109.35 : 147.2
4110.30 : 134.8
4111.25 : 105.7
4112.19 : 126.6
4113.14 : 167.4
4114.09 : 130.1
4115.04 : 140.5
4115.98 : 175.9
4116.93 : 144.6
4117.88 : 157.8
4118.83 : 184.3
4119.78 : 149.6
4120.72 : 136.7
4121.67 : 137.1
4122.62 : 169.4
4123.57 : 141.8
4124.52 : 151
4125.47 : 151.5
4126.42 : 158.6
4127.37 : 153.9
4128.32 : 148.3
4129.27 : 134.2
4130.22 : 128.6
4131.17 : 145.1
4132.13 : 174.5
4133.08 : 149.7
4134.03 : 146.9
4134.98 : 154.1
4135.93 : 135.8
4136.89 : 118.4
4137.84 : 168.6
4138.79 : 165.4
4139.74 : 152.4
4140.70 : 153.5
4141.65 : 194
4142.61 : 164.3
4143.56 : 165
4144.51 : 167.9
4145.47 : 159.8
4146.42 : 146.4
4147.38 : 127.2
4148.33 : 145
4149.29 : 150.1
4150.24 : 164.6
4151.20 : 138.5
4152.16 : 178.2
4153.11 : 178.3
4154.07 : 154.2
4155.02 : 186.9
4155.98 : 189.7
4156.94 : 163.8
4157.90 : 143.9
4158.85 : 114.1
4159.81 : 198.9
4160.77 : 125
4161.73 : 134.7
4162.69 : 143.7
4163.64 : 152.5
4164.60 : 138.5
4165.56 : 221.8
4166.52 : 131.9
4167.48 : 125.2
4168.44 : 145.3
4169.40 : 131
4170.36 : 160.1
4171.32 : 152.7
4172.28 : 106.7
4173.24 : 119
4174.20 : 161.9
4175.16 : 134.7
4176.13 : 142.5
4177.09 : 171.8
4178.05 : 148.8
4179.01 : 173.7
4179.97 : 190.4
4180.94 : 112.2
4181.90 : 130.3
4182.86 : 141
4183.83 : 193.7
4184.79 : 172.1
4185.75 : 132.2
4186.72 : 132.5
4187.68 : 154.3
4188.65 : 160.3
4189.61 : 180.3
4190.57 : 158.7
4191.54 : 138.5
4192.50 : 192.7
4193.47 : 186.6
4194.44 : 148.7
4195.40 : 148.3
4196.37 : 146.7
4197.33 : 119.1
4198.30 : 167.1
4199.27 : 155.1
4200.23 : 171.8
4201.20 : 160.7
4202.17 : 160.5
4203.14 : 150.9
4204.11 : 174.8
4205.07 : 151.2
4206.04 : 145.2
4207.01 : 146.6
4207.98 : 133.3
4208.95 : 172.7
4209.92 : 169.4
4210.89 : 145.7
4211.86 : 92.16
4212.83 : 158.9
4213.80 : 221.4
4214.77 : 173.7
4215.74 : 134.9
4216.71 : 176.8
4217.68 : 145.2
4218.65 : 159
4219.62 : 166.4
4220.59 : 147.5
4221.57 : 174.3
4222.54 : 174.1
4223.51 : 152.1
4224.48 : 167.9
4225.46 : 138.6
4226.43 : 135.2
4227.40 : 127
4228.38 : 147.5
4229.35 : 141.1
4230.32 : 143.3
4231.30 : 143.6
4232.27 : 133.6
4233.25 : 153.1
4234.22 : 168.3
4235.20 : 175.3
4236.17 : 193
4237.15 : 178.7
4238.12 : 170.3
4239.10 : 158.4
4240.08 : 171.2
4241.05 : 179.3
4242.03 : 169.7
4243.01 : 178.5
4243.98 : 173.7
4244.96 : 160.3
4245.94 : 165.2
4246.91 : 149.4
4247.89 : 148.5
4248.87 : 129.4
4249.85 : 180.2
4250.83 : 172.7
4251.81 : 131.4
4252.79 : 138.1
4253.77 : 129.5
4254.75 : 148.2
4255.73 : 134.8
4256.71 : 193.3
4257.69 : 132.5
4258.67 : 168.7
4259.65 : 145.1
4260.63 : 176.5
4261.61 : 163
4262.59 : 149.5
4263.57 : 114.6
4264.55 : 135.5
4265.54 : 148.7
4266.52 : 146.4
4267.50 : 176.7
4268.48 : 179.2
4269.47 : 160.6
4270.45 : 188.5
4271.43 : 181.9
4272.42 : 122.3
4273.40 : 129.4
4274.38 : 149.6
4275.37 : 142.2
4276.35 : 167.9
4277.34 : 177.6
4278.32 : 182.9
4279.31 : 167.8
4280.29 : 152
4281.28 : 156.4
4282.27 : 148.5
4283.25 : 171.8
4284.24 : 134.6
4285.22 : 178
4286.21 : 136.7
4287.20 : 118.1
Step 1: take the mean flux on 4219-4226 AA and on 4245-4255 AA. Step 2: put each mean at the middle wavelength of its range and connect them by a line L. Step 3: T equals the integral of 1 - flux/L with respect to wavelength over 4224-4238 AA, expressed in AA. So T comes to 0.25 AA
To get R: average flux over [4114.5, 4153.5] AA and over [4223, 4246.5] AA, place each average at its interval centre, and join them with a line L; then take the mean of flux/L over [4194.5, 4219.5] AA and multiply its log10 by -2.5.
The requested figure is 0.02 mag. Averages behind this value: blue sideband 154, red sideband 159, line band 155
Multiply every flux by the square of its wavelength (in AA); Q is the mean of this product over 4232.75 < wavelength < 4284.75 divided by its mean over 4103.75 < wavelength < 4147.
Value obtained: 1.16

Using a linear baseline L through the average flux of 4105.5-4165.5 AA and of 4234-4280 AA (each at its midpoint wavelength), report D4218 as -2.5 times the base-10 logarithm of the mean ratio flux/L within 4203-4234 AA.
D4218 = 0.02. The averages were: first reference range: 150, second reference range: 160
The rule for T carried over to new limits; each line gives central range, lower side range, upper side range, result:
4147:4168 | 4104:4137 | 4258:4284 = -1.31 AA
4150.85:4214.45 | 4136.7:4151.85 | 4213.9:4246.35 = 1.48 AA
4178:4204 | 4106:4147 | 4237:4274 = -0.72 AA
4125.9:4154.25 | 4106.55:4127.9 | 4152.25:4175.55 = -1.19 AA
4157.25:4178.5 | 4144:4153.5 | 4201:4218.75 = 1.35 AA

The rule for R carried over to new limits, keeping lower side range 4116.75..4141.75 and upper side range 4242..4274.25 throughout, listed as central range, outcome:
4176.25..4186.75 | -0.01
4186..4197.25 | -0.03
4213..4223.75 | -0.08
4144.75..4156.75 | -0.06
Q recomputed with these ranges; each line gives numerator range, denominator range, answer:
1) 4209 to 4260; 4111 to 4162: 1.08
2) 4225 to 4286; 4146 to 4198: 1.07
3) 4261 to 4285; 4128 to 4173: 1.09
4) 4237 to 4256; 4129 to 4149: 1.09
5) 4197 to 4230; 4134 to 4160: 1.01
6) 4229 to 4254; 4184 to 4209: 1.04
